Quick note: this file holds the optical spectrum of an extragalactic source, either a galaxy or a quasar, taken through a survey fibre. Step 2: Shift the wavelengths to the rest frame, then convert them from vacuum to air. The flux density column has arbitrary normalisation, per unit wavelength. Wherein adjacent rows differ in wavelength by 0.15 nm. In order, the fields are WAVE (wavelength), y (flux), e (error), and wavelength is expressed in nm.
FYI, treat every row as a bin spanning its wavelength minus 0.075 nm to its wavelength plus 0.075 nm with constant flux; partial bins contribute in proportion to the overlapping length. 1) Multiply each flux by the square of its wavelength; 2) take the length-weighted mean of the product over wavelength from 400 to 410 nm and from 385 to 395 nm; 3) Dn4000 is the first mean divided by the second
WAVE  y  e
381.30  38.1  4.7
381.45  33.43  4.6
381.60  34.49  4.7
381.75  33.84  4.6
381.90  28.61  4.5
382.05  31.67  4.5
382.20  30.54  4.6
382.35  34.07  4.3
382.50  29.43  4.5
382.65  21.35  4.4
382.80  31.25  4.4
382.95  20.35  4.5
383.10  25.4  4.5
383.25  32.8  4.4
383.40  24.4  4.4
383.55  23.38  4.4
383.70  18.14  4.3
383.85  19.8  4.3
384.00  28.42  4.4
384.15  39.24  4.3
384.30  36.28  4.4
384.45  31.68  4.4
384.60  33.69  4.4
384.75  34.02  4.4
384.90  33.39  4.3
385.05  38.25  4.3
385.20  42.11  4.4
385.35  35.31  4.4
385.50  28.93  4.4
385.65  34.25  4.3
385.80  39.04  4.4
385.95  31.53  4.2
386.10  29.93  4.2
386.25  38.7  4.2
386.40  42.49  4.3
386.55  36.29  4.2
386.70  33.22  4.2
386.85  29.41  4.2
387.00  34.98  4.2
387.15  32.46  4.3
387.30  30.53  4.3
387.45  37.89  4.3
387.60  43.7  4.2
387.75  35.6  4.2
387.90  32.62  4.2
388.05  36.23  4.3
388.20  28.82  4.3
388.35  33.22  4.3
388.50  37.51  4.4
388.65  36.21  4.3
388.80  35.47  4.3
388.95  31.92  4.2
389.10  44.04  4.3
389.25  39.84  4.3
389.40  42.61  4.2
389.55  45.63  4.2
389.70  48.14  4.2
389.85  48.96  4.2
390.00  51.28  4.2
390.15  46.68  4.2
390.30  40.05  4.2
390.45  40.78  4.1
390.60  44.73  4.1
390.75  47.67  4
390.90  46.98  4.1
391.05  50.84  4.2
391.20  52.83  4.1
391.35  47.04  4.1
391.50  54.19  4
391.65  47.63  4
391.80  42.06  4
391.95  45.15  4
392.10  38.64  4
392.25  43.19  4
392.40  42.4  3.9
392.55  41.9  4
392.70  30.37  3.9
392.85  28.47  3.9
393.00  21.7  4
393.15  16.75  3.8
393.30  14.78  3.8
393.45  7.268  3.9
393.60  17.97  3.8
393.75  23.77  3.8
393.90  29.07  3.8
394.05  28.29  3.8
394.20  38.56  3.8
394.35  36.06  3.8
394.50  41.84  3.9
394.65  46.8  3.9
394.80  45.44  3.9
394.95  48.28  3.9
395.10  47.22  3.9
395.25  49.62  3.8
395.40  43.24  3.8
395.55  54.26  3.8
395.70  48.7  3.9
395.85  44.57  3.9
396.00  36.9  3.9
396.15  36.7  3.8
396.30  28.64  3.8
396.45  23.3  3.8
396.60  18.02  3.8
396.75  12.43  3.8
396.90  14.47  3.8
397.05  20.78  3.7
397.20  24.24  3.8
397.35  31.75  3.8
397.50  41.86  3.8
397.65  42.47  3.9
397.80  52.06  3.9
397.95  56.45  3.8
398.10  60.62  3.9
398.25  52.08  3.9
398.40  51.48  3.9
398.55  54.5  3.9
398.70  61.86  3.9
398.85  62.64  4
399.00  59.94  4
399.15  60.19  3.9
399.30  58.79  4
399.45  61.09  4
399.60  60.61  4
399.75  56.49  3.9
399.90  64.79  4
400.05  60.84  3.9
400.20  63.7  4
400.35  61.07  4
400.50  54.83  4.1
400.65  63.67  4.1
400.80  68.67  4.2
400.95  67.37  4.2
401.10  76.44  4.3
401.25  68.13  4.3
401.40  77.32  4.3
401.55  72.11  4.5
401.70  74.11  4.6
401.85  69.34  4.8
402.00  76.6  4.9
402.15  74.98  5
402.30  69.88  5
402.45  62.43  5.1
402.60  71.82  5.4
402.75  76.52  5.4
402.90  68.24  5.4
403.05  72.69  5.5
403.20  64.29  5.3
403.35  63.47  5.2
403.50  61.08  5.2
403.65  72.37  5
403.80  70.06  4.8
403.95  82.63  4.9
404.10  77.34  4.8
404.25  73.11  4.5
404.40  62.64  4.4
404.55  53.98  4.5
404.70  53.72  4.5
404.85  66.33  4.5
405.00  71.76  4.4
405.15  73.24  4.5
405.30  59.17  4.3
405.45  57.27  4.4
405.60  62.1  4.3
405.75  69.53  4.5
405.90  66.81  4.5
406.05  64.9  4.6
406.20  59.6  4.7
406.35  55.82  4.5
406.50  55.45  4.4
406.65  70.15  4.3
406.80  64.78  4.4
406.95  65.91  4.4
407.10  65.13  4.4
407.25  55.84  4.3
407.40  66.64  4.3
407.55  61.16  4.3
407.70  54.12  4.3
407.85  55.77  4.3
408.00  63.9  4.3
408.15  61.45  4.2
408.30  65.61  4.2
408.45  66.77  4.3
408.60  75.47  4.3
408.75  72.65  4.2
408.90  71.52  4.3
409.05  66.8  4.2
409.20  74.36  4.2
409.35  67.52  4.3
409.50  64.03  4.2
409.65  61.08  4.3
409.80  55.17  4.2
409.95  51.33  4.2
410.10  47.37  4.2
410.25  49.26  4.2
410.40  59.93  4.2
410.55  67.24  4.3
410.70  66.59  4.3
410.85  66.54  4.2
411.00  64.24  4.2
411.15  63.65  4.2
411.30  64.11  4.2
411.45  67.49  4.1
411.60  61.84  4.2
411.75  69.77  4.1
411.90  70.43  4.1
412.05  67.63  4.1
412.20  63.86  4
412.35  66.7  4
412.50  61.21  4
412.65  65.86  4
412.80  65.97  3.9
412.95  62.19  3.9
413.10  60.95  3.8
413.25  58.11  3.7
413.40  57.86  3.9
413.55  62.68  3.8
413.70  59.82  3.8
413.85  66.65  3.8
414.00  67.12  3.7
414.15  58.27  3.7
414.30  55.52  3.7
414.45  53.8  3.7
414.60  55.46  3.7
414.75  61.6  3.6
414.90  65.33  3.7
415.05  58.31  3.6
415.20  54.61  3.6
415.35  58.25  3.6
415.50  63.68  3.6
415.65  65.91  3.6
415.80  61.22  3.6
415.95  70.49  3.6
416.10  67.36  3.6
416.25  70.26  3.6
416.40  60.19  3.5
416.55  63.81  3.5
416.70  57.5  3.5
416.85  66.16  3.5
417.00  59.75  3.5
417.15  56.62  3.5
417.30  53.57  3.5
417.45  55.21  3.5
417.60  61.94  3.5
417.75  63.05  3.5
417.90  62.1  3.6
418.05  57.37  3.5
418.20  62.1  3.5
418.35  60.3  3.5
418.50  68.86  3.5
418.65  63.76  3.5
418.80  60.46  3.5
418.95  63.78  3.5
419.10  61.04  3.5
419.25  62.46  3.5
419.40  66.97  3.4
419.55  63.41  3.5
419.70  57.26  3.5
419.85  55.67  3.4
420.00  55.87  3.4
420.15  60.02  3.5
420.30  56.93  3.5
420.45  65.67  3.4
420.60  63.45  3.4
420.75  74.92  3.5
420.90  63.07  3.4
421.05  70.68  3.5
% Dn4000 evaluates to 1.9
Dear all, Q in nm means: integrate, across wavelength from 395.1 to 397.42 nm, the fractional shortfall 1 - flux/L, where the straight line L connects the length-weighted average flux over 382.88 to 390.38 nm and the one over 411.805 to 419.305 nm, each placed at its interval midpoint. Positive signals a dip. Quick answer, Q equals 0.574 nm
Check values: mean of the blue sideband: 35.1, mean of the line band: 33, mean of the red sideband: 62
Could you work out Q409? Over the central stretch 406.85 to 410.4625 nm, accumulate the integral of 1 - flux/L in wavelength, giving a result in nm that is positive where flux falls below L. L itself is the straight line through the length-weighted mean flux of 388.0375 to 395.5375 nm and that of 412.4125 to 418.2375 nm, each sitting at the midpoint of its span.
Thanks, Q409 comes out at -0.50 nm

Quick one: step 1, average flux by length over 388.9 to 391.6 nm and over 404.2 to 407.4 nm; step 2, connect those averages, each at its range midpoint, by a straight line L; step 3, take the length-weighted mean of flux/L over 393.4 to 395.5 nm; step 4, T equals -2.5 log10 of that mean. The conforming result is 0.36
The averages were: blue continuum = 45.9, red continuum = 63.2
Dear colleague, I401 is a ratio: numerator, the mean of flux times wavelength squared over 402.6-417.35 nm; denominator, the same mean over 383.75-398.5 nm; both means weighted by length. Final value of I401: 1.9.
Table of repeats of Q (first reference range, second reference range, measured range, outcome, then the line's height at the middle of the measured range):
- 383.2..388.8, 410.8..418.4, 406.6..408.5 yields -0.26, 55.1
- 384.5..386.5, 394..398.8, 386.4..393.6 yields -0.11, 37.6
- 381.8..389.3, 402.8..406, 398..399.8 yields -0.05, 56.9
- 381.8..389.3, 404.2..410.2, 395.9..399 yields 0.63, 49.5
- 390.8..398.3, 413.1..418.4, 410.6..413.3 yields -0.39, 56.7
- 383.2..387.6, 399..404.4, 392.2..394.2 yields 0.91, 49.6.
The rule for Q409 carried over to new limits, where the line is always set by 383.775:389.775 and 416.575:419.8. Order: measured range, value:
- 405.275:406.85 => -0.34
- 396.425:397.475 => 0.53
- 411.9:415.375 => -0.25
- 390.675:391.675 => -0.27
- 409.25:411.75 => -0.30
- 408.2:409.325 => -0.35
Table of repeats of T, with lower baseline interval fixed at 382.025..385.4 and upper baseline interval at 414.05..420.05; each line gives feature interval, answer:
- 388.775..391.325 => -0.24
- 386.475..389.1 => -0.03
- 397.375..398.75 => -0.19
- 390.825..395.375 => 0.03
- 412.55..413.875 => -0.08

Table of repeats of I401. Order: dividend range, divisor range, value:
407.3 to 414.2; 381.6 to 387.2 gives 2.29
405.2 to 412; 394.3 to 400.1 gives 1.47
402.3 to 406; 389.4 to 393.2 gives 1.68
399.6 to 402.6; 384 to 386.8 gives 2.07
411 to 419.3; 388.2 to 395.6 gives 1.77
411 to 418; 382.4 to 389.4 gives 2.17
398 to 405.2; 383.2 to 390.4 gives 1.99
